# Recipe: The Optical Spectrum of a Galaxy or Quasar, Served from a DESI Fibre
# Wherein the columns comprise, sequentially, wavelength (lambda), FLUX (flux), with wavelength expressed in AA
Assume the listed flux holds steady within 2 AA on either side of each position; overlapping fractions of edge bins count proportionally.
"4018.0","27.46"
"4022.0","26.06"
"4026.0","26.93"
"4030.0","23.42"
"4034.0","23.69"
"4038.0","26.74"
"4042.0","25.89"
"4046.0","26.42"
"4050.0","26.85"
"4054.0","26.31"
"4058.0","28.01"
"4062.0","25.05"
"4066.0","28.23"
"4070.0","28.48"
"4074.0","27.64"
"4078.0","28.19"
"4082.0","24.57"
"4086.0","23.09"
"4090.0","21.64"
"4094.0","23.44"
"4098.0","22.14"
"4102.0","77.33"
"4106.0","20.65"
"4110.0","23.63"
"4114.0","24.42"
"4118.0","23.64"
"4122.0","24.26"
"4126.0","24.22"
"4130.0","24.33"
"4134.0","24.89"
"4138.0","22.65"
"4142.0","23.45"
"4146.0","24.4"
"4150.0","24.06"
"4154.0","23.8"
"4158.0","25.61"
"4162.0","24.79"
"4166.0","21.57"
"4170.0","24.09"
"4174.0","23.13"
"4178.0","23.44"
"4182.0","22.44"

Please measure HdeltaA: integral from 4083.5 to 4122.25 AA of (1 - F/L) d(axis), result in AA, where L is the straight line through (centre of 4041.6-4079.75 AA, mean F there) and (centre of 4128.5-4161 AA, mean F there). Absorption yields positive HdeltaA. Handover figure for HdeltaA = -4.4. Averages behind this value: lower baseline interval 27.2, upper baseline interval 24.2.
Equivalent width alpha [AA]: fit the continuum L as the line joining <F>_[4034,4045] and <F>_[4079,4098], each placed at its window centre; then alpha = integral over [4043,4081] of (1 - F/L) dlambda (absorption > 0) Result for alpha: -3.8 AA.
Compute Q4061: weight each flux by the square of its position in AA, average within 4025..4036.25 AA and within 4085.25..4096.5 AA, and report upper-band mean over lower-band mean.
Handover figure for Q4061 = 1.0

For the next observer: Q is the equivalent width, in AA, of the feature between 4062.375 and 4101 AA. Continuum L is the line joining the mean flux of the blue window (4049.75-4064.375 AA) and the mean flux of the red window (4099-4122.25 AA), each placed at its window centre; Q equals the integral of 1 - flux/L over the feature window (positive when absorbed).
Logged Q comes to 3.5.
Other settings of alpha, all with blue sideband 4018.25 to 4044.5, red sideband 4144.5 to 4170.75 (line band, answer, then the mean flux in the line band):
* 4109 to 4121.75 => 0.3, 24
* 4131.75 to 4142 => 0.2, 23.7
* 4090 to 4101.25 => -1.7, 28.6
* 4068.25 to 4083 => -1.4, 27.4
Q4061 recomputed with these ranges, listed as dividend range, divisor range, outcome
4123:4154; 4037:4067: 0.94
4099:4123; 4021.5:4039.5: 1.33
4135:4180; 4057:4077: 0.90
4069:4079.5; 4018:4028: 1.08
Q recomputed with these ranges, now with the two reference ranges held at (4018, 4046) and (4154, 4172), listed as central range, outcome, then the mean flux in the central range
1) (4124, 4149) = 0.3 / 24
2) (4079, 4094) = 0.9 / 23.5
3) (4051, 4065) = -0.7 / 26.6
